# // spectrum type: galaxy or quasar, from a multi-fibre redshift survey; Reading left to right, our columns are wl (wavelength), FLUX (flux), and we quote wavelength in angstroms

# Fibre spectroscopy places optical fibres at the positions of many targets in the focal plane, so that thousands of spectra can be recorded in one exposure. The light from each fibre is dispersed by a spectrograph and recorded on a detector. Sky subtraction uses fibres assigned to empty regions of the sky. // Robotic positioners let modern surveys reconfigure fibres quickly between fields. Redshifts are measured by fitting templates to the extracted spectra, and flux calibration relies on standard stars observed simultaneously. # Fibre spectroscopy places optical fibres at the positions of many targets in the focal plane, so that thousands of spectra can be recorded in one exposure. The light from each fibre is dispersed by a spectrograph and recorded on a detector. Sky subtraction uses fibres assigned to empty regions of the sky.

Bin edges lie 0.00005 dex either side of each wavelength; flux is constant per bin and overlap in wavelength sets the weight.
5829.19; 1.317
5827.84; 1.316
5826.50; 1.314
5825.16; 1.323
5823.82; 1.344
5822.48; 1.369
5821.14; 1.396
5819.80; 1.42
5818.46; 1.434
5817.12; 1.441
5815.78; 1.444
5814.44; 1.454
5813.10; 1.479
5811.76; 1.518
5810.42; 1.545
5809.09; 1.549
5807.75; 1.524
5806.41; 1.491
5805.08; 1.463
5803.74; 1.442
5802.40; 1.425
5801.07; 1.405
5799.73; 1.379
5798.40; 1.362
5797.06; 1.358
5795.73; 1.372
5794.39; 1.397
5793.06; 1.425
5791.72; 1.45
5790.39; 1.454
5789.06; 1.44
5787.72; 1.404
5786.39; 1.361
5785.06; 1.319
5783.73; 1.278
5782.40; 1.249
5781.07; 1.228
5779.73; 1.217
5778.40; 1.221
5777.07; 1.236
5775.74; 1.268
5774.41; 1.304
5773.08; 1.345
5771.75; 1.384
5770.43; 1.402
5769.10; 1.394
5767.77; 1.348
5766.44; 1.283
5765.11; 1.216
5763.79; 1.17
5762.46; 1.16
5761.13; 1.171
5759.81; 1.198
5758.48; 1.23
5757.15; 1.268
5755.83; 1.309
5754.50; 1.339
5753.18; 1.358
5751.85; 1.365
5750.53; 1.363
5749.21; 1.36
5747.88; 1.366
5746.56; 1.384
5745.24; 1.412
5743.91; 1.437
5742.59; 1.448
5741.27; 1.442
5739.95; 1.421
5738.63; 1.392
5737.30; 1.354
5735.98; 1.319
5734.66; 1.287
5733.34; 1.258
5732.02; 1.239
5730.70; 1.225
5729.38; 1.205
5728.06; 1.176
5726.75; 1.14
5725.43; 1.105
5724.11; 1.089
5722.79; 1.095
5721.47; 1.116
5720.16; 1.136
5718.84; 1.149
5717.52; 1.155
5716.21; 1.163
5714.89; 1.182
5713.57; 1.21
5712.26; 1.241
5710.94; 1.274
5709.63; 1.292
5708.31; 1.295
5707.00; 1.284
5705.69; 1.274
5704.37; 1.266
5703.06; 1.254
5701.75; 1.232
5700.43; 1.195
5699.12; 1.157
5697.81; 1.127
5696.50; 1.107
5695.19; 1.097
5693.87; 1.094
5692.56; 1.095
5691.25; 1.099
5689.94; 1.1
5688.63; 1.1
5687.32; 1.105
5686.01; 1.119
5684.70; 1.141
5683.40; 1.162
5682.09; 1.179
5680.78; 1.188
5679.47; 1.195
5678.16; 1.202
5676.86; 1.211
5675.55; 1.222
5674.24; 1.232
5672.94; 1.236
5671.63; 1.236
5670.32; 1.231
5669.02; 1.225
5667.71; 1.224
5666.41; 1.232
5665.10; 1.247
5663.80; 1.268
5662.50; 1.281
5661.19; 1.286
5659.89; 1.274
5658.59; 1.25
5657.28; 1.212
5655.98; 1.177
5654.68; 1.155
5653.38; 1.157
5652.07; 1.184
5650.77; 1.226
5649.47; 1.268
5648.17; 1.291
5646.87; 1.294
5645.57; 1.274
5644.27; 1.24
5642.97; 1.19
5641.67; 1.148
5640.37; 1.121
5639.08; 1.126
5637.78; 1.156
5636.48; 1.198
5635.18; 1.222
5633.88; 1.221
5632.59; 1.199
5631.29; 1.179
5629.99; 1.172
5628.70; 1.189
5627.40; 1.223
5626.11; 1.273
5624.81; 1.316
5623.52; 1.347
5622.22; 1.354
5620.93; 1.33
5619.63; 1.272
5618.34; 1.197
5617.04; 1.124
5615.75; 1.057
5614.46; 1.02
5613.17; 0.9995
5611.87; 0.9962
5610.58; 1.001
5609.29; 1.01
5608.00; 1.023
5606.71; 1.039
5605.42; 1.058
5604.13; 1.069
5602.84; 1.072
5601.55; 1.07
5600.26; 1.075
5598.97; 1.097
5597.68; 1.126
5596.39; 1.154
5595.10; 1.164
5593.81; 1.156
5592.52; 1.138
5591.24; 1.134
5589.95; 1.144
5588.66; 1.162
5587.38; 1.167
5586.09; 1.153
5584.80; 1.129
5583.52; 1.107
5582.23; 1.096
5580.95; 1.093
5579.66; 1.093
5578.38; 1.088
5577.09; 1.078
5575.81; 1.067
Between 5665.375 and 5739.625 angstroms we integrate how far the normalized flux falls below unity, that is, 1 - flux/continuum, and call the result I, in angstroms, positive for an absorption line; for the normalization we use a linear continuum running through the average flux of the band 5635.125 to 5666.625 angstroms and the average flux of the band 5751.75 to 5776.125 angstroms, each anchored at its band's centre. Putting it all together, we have 3.2 angstroms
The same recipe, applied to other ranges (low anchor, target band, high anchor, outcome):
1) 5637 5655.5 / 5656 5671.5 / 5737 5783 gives -0.32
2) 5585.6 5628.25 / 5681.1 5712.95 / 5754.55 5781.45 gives 0.85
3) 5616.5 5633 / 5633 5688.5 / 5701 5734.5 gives 0.92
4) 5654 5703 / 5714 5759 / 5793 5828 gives 0.66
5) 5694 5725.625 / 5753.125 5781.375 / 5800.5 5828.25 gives 1.04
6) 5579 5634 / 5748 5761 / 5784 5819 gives 0.54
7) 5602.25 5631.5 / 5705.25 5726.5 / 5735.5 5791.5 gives 1.29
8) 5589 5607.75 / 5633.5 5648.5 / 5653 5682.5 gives -0.34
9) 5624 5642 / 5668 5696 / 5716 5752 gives 1.55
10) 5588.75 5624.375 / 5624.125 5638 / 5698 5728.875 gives -0.95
